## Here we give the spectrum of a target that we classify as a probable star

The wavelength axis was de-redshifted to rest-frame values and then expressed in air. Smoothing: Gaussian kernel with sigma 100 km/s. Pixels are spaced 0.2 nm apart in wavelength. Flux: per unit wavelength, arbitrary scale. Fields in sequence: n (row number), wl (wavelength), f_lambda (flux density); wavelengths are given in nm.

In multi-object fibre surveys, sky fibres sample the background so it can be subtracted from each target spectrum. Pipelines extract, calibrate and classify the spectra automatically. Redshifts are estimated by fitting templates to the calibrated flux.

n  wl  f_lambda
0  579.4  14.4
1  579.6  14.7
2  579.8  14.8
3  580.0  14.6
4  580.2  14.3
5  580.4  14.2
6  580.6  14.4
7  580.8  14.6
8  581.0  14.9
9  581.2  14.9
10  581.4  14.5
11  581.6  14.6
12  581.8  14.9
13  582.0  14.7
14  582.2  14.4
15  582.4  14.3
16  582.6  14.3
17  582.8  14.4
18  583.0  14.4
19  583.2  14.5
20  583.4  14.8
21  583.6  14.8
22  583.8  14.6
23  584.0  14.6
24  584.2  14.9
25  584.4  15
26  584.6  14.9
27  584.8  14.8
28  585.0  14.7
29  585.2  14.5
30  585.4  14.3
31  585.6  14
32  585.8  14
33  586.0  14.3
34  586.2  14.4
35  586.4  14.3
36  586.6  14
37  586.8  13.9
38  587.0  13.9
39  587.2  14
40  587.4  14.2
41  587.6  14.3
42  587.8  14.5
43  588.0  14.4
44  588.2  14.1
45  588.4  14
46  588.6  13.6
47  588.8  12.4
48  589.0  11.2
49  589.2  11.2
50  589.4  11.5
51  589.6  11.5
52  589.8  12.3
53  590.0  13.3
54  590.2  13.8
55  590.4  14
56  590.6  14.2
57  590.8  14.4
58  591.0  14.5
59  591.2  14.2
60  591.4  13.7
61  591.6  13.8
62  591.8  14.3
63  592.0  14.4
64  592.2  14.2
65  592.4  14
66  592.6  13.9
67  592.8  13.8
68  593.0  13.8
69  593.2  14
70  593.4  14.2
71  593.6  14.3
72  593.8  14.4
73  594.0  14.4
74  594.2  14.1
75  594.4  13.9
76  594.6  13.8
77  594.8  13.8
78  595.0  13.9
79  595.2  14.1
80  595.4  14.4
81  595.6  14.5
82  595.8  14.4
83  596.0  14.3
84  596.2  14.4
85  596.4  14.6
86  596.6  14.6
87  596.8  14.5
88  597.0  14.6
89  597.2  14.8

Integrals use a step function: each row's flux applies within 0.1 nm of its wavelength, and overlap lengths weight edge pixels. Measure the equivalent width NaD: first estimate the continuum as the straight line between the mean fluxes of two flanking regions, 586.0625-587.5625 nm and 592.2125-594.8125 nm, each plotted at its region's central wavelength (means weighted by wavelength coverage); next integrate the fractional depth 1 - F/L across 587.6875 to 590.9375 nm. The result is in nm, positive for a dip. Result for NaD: 0.21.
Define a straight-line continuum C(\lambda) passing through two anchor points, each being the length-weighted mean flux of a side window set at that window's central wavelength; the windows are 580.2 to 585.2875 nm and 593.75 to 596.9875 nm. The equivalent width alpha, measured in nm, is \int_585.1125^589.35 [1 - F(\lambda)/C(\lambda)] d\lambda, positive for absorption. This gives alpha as 0.22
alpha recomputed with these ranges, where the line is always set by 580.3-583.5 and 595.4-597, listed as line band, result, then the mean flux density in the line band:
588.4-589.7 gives 0.22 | 12.1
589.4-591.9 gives 0.16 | 13.6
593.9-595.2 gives 0.04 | 14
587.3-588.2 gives 0.01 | 14.3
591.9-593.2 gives 0.04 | 14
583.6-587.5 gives 0.04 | 14.4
